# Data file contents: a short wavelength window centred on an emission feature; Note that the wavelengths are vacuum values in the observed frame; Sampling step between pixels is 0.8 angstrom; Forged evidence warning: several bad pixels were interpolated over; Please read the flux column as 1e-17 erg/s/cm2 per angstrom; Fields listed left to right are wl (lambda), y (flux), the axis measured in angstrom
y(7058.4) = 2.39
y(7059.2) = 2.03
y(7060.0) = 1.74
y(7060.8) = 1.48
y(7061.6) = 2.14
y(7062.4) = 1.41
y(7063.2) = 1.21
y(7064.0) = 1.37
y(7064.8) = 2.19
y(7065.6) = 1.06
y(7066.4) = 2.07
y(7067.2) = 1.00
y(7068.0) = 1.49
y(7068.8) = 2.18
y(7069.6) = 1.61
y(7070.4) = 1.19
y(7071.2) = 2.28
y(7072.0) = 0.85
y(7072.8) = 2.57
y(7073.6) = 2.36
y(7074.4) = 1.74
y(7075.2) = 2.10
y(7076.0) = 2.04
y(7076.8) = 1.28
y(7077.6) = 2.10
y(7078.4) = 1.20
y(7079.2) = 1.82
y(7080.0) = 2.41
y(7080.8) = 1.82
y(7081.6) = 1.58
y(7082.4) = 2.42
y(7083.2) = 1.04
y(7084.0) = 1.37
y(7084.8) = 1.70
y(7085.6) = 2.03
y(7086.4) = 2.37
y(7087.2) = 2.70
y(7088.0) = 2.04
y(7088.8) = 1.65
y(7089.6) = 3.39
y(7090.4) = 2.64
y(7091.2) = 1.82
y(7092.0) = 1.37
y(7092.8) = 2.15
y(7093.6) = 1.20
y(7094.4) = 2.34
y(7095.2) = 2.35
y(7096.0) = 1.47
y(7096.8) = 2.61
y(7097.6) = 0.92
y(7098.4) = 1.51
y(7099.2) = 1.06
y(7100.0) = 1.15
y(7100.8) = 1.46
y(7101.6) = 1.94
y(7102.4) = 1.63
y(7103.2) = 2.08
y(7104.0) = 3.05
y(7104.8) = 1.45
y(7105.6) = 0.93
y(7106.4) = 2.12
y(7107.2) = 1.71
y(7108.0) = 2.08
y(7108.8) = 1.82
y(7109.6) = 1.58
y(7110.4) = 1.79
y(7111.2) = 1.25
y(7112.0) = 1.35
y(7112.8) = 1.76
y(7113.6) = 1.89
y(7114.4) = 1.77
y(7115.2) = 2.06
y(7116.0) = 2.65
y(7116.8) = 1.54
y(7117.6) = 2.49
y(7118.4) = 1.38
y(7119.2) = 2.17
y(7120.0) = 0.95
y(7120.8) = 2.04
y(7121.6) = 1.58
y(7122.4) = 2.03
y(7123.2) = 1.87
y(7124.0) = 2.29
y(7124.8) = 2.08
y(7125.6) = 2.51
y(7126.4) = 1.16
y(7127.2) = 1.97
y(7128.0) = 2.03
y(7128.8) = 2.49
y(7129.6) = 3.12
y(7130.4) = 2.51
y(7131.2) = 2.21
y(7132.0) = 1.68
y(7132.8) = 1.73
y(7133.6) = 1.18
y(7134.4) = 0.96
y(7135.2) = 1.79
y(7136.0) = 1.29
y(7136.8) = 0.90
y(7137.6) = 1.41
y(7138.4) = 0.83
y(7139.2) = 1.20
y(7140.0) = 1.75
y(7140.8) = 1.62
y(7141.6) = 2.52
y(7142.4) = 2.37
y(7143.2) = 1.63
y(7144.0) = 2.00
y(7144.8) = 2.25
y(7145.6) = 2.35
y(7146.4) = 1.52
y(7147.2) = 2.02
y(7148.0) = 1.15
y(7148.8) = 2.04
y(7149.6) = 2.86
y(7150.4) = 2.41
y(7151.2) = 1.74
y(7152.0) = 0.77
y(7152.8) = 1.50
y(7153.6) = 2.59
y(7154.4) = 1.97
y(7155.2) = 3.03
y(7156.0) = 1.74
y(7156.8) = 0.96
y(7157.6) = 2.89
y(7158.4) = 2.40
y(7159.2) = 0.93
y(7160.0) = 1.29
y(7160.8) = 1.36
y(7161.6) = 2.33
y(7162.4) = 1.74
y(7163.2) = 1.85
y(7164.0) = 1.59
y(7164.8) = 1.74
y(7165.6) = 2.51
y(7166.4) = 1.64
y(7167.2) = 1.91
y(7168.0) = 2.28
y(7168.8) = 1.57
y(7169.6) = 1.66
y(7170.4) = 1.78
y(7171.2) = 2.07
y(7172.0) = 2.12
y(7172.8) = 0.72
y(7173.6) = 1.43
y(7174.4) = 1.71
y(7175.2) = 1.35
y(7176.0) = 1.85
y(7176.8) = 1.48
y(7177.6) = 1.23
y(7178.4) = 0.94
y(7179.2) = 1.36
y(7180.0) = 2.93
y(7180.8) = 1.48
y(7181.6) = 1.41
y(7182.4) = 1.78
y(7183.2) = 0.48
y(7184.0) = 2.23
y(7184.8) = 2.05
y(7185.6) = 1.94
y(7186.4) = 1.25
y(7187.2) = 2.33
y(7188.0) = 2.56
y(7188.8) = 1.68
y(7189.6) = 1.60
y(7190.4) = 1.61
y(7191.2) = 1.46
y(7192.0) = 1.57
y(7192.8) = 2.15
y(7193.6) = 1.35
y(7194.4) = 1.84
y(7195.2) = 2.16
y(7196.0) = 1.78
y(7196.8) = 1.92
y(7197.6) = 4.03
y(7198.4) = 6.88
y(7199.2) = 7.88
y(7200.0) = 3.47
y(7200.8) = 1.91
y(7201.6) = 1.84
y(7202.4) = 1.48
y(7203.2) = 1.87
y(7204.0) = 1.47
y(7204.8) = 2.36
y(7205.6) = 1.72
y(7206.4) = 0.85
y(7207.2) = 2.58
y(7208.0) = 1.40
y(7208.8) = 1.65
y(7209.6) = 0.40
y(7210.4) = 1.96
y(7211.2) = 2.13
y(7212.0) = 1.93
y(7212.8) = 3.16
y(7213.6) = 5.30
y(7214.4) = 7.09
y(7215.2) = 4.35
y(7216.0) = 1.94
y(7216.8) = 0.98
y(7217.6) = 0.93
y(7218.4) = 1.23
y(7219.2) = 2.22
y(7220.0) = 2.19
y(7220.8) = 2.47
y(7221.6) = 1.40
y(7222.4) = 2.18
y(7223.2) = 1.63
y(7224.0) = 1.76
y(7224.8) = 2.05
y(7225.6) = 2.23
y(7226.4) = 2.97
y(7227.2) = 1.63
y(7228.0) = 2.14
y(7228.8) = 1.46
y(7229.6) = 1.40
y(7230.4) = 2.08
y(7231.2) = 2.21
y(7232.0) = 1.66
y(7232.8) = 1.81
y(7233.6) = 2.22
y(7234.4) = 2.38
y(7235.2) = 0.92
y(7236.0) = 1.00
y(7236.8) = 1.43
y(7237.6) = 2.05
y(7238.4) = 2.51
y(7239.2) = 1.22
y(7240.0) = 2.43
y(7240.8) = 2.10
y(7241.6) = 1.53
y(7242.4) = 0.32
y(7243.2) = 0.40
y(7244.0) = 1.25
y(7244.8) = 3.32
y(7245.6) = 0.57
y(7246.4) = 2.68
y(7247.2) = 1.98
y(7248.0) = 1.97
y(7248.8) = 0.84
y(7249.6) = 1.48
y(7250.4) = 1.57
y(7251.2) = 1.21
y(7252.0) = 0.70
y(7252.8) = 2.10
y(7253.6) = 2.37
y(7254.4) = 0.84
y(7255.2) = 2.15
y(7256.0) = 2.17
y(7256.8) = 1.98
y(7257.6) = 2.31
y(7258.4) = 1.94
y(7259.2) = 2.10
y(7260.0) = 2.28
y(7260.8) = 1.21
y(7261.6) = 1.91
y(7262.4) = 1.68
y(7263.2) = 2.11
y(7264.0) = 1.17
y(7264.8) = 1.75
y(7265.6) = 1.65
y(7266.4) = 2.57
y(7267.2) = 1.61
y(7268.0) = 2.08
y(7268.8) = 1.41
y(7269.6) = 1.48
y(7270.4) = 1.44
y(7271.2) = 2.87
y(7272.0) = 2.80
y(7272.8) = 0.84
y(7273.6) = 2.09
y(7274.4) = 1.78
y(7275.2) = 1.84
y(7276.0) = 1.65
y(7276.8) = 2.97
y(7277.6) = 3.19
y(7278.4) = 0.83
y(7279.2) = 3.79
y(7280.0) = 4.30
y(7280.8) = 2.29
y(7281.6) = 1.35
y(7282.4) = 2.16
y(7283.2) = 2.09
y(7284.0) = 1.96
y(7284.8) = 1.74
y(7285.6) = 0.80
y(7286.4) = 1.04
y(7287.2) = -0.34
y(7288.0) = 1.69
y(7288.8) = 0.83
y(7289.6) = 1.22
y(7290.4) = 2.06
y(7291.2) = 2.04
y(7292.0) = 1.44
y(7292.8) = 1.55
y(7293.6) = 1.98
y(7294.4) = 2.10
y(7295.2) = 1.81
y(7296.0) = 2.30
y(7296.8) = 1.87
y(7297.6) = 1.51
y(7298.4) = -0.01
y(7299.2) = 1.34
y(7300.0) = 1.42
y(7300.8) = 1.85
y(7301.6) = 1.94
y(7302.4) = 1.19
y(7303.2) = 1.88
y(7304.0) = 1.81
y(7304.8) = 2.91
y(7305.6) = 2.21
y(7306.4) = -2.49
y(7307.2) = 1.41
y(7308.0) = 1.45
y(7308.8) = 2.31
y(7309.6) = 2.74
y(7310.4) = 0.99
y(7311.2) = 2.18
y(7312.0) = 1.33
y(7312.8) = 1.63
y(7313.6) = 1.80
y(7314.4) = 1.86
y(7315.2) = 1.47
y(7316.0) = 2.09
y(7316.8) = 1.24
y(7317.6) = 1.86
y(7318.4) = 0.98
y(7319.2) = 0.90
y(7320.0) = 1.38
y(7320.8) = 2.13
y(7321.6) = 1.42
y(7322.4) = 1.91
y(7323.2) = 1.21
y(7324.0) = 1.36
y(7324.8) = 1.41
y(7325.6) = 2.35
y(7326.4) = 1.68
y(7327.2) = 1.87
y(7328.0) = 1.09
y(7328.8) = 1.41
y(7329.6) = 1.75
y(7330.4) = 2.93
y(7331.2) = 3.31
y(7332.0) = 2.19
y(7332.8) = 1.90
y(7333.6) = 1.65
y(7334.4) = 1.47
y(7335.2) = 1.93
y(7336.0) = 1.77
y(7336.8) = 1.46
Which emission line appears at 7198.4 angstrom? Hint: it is [S II] 6716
